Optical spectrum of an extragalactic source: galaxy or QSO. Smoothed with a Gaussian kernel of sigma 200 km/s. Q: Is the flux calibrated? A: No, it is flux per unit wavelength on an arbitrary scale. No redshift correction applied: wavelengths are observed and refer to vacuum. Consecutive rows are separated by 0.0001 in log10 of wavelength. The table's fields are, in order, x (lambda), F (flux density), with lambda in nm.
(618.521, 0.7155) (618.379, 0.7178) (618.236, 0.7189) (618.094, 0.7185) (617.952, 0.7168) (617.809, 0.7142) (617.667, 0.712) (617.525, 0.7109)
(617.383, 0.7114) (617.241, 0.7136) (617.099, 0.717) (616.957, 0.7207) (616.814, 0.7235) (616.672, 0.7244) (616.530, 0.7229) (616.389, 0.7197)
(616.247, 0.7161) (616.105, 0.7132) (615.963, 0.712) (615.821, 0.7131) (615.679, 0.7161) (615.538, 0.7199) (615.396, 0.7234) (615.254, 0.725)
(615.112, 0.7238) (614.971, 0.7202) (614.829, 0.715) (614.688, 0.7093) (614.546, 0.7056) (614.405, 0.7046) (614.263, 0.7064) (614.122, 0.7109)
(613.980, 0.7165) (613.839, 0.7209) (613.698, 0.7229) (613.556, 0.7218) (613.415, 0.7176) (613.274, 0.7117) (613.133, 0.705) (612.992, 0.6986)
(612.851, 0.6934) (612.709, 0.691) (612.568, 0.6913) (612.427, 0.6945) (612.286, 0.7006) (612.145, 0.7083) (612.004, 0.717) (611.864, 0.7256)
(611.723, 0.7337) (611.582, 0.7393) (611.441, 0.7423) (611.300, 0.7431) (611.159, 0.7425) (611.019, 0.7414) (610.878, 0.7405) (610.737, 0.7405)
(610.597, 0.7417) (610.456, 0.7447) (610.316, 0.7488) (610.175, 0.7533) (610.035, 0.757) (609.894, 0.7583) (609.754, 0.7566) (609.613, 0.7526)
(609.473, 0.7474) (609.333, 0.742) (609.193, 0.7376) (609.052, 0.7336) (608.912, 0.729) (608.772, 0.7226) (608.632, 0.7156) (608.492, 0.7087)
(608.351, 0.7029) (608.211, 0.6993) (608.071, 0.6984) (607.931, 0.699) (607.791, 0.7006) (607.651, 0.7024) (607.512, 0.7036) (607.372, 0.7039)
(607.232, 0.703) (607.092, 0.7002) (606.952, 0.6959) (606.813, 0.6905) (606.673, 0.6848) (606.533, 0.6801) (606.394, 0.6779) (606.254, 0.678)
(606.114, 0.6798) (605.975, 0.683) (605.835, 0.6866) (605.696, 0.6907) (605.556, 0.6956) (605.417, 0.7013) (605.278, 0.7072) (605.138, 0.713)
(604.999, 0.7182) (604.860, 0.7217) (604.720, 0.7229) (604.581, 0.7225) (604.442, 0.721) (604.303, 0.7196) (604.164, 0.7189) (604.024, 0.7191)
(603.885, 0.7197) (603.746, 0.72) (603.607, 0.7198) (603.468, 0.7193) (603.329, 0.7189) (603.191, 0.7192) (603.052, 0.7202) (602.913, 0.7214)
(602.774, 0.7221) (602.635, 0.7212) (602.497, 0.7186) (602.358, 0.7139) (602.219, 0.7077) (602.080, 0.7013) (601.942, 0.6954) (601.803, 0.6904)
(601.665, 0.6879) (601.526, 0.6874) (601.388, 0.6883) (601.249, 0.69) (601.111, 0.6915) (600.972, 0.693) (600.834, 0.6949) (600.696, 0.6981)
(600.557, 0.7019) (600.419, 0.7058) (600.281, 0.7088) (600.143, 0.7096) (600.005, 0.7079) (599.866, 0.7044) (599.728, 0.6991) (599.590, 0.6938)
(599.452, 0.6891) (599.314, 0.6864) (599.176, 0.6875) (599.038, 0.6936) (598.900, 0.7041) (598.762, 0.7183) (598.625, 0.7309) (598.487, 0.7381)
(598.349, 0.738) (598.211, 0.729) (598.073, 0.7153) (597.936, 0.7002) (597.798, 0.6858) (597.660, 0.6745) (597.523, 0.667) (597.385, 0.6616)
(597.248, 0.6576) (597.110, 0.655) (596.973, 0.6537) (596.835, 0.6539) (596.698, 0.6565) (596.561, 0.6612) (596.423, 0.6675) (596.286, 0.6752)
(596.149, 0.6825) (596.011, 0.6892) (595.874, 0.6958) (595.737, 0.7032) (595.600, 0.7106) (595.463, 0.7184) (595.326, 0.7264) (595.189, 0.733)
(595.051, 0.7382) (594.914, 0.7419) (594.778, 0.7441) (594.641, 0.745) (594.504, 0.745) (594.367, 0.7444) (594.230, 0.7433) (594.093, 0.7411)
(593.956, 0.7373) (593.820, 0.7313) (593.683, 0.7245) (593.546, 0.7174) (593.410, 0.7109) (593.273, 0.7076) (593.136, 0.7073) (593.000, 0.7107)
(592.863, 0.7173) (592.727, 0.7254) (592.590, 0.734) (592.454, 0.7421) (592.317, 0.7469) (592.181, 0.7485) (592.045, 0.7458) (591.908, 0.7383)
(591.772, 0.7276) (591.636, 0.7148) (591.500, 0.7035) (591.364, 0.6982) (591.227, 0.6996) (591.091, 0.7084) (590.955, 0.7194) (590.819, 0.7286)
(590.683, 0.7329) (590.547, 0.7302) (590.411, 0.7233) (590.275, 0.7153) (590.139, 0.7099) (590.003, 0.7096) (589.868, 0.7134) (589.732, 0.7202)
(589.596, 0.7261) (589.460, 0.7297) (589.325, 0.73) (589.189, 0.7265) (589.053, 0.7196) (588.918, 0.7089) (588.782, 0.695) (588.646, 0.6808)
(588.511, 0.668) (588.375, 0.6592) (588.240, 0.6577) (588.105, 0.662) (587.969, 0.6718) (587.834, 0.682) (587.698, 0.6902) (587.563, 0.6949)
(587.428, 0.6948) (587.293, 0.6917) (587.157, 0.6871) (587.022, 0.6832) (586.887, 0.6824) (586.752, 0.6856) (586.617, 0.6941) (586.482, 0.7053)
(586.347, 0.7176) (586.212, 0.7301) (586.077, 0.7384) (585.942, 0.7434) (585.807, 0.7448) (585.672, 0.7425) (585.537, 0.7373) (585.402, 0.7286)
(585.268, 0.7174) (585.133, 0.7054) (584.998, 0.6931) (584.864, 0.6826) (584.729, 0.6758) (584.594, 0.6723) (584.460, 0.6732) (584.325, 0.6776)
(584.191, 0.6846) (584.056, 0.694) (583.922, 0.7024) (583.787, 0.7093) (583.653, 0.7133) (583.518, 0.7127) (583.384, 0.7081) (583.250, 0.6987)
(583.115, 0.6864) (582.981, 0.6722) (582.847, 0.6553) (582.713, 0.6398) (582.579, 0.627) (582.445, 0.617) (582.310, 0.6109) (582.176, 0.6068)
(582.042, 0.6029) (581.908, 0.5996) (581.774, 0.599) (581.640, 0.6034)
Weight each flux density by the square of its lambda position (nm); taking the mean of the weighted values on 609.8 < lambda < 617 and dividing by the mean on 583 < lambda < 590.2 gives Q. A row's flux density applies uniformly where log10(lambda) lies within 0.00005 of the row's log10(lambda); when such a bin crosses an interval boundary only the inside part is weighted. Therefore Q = 1.13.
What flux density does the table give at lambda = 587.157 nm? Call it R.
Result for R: 0.6871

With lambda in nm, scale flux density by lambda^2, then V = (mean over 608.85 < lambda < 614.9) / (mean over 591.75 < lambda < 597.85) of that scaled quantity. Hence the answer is 1.08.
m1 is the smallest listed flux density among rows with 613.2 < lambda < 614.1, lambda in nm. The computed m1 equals 0.7117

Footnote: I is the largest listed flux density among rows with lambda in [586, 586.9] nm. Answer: 0.7384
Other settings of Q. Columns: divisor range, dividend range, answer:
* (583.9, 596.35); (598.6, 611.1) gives 1.05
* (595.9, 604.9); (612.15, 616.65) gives 1.06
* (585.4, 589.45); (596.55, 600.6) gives 1.03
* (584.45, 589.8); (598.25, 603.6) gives 1.05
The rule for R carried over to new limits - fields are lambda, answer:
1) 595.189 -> 0.733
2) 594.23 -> 0.7433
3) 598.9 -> 0.7041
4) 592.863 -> 0.7173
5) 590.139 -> 0.7099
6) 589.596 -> 0.7261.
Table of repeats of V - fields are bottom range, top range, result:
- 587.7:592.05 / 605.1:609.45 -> 1.05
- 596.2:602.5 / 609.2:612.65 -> 1.10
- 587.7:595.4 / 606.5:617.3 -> 1.07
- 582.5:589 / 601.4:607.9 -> 1.08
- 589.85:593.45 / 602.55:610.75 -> 1.04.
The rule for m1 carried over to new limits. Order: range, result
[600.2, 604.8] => 0.6874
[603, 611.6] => 0.6779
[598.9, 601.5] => 0.6864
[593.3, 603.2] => 0.6537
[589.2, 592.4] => 0.6982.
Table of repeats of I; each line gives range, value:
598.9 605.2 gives 0.7229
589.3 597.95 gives 0.7485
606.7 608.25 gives 0.7039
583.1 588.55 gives 0.7448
